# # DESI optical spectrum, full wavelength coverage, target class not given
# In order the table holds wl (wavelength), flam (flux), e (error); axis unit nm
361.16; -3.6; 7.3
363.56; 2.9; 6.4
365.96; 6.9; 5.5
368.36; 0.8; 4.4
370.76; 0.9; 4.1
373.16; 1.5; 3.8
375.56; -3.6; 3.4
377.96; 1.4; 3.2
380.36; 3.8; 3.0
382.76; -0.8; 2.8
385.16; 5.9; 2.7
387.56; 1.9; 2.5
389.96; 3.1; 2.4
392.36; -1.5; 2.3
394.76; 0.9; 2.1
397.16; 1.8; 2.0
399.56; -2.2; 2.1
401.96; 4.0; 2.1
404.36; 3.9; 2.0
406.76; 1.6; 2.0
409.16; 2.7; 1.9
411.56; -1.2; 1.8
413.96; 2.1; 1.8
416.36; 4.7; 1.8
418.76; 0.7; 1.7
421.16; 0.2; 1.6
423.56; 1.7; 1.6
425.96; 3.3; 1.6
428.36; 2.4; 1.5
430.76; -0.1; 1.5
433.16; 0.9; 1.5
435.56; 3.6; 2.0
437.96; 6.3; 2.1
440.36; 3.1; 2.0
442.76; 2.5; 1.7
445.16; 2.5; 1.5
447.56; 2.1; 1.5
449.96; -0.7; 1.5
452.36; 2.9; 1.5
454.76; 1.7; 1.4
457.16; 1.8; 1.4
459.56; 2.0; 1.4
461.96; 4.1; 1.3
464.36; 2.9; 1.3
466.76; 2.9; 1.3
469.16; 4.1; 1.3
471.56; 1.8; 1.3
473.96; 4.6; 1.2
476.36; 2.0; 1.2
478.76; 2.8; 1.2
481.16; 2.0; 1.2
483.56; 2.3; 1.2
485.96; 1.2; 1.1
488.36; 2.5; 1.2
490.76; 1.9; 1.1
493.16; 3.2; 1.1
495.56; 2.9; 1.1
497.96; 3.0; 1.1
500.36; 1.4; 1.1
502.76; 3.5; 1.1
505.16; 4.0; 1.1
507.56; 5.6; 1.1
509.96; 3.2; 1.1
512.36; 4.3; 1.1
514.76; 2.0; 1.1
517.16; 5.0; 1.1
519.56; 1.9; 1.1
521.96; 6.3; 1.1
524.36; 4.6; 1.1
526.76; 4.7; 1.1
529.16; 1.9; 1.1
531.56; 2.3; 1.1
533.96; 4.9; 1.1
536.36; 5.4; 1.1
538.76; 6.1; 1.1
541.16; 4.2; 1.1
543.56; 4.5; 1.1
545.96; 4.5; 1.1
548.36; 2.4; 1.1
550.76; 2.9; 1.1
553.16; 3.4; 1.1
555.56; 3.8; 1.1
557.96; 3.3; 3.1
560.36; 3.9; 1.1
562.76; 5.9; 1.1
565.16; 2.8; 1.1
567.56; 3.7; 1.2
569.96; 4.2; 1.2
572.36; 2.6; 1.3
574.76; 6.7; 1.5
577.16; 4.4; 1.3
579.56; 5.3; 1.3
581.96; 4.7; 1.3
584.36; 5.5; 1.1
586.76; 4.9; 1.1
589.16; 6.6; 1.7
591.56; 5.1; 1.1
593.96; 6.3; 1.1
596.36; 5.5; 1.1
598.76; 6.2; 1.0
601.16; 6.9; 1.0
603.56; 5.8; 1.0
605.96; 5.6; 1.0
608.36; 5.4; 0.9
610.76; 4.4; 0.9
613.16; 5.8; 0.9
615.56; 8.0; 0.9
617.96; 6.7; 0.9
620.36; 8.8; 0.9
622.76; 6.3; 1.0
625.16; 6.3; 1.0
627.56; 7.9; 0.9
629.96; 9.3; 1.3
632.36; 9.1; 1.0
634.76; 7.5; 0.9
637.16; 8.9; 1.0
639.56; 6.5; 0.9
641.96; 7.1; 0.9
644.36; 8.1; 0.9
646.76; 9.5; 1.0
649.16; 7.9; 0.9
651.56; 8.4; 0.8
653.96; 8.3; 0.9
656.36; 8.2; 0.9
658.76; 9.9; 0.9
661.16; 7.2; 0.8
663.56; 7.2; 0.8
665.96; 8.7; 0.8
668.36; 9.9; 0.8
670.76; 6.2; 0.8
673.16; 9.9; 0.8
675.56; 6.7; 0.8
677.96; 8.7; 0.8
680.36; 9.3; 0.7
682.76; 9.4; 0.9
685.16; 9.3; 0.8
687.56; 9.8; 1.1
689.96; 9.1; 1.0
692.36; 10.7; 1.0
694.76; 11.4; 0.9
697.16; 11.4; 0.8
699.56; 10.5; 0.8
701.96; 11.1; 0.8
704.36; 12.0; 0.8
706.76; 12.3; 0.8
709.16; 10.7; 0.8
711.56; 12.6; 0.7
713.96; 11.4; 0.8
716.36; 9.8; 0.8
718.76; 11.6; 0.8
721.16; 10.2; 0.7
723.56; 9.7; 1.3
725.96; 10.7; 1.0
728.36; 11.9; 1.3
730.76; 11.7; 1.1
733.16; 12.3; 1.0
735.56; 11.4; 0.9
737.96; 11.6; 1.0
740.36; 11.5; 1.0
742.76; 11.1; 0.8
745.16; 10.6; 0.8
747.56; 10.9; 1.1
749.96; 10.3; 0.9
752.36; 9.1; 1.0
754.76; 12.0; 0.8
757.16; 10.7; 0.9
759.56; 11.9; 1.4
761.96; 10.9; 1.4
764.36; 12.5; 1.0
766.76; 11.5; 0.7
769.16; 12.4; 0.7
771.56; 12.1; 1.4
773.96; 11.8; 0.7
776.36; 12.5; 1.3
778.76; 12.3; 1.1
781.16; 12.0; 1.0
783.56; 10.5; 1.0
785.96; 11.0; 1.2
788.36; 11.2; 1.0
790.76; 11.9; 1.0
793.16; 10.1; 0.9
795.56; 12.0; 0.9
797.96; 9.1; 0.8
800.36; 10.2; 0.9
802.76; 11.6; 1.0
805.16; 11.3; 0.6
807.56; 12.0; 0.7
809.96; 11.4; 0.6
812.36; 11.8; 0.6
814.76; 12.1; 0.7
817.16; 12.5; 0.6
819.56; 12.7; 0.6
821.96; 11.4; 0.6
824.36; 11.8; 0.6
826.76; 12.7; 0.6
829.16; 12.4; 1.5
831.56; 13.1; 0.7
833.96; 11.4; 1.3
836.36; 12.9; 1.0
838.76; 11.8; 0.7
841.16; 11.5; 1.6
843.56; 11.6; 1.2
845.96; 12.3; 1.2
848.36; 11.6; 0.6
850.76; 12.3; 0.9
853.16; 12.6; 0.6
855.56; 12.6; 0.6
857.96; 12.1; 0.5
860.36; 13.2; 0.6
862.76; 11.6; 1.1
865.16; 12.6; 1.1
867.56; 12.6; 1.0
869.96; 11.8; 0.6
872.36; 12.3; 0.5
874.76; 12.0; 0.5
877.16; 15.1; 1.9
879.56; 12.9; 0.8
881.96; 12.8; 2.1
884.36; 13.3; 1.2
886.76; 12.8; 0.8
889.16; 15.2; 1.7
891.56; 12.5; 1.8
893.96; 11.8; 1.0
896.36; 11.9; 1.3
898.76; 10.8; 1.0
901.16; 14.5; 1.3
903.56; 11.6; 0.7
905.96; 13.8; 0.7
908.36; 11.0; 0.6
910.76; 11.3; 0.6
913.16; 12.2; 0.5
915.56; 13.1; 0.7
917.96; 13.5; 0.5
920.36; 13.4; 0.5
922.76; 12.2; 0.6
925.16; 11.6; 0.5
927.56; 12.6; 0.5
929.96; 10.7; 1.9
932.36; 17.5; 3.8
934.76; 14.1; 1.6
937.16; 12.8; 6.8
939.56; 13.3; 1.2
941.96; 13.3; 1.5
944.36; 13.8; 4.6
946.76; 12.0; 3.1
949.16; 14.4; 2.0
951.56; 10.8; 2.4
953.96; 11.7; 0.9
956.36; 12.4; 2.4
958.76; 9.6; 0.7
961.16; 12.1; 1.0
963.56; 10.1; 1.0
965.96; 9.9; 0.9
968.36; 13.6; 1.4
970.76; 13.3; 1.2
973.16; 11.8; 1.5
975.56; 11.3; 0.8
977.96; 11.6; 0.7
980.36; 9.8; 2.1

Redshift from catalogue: 0.543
